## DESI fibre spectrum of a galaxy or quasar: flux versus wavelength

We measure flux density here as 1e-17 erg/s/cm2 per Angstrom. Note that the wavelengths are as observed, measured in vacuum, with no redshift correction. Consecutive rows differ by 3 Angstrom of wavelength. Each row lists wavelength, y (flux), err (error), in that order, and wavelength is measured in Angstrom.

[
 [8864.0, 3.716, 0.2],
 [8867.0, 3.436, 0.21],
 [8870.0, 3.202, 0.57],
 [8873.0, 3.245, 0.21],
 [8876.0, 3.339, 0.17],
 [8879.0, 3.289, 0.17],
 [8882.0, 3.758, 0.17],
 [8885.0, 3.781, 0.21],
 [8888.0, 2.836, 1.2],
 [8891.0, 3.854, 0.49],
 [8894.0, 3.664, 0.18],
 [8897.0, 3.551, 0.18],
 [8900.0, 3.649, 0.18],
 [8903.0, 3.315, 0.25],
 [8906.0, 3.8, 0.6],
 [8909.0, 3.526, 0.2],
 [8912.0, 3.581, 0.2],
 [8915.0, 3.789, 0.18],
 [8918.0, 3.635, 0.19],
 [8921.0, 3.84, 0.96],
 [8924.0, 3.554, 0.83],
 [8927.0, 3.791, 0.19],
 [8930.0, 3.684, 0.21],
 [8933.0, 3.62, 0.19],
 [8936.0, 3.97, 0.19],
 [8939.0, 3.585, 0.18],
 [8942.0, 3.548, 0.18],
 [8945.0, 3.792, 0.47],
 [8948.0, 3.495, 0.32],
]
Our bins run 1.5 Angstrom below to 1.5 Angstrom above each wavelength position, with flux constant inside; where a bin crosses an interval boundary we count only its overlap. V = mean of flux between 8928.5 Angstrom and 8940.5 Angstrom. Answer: 3.71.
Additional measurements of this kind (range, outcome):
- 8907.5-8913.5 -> 3.55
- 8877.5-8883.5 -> 3.52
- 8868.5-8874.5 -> 3.22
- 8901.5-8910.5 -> 3.55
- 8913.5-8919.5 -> 3.71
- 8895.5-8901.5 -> 3.6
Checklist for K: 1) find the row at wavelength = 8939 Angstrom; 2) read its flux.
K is 3.585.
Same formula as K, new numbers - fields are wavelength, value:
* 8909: 3.526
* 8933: 3.62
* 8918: 3.635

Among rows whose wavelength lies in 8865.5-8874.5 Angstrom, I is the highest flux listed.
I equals 3.436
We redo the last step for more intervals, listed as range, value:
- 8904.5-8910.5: 3.8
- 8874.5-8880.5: 3.339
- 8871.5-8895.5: 3.854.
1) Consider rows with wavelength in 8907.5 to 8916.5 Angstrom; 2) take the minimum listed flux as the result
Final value 3.526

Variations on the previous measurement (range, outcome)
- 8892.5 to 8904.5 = 3.315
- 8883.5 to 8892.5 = 2.836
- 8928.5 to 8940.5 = 3.585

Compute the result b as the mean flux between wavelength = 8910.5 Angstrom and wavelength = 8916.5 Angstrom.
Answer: 3.69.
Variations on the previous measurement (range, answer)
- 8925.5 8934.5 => 3.7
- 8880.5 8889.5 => 3.46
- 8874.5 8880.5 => 3.31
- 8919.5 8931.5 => 3.72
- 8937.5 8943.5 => 3.57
